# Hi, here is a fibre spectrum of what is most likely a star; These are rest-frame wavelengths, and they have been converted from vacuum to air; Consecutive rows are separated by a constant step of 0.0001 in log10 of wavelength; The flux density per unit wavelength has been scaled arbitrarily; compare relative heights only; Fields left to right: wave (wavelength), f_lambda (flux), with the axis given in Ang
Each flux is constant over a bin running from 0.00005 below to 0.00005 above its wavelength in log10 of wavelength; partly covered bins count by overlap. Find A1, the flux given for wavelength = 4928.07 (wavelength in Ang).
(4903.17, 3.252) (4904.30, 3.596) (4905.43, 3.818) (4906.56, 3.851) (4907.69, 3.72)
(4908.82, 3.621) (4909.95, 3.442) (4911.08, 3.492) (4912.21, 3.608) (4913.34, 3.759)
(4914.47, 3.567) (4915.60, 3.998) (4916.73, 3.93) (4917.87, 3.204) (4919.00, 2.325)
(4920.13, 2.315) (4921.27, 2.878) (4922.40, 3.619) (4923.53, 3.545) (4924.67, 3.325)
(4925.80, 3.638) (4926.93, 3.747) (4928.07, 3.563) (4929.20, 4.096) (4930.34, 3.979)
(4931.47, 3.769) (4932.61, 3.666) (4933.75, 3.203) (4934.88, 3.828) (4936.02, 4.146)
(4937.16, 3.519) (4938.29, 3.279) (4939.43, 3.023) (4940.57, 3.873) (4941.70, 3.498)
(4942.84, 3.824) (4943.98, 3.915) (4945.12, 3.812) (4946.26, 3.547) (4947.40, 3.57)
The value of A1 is 3.563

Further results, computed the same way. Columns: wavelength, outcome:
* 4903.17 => 3.252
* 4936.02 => 4.146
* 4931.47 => 3.769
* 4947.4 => 3.57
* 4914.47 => 3.567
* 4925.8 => 3.638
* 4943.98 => 3.915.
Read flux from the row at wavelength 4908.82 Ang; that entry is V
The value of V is 3.621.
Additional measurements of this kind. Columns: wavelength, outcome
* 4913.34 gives 3.759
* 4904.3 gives 3.596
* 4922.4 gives 3.619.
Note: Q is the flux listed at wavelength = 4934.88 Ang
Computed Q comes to 3.828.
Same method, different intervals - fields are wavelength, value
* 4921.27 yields 2.878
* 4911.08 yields 3.492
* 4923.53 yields 3.545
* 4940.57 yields 3.873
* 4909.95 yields 3.442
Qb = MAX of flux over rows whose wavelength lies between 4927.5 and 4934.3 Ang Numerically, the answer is 4.096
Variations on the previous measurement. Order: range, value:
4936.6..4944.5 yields 3.915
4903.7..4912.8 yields 3.851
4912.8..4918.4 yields 3.998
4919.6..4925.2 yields 3.619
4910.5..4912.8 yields 3.608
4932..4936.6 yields 4.146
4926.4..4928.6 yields 3.747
